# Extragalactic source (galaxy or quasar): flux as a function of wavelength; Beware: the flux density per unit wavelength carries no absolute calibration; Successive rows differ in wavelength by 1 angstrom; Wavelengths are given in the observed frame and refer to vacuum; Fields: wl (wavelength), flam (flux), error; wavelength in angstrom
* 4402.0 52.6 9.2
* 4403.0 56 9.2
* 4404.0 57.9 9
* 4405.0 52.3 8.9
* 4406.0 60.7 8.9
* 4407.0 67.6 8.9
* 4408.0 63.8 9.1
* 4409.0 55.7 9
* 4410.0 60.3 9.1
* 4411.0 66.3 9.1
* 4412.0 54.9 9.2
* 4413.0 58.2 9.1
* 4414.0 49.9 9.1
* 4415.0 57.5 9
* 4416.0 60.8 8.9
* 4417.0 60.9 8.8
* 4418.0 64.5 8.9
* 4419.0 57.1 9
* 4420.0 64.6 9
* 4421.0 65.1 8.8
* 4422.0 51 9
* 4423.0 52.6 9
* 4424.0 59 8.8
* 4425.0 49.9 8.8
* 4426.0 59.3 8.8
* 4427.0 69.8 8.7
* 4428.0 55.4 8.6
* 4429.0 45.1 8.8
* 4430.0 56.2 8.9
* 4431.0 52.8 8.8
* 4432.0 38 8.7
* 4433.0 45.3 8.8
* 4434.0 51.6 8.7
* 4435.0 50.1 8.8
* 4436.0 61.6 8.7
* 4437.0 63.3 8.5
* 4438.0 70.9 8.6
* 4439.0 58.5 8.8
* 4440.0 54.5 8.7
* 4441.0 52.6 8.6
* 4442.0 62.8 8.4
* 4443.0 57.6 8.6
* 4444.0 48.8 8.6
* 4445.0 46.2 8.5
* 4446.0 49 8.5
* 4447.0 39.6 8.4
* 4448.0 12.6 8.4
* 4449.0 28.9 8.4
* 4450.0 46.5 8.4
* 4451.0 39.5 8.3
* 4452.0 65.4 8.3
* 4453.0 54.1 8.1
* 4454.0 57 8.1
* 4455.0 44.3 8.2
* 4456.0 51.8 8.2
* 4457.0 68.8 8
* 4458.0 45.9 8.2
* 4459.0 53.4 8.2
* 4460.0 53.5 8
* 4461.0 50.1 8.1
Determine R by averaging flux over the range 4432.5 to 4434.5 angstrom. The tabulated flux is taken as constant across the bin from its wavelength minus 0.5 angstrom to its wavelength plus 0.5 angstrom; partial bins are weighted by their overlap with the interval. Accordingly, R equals 48.5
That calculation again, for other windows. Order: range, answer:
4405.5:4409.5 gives 62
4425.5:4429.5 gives 57.4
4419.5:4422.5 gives 60.2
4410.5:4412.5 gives 60.6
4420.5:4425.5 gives 55.5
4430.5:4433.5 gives 45.4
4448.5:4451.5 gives 38.3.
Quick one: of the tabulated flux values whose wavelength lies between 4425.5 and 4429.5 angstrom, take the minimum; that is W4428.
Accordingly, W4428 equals 45.1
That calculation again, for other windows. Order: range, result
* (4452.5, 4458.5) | 44.3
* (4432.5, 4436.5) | 45.3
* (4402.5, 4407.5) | 52.3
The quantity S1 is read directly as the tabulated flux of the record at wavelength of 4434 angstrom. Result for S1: 51.6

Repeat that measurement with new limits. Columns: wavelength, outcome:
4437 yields 63.3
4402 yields 52.6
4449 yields 28.9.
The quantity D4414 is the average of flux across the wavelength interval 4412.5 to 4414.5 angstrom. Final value 54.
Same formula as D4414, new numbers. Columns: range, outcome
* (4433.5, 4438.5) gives 59.5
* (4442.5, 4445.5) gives 50.9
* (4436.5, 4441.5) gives 60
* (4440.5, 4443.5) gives 57.7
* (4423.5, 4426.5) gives 56.1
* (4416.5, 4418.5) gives 62.7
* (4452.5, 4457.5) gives 55.2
